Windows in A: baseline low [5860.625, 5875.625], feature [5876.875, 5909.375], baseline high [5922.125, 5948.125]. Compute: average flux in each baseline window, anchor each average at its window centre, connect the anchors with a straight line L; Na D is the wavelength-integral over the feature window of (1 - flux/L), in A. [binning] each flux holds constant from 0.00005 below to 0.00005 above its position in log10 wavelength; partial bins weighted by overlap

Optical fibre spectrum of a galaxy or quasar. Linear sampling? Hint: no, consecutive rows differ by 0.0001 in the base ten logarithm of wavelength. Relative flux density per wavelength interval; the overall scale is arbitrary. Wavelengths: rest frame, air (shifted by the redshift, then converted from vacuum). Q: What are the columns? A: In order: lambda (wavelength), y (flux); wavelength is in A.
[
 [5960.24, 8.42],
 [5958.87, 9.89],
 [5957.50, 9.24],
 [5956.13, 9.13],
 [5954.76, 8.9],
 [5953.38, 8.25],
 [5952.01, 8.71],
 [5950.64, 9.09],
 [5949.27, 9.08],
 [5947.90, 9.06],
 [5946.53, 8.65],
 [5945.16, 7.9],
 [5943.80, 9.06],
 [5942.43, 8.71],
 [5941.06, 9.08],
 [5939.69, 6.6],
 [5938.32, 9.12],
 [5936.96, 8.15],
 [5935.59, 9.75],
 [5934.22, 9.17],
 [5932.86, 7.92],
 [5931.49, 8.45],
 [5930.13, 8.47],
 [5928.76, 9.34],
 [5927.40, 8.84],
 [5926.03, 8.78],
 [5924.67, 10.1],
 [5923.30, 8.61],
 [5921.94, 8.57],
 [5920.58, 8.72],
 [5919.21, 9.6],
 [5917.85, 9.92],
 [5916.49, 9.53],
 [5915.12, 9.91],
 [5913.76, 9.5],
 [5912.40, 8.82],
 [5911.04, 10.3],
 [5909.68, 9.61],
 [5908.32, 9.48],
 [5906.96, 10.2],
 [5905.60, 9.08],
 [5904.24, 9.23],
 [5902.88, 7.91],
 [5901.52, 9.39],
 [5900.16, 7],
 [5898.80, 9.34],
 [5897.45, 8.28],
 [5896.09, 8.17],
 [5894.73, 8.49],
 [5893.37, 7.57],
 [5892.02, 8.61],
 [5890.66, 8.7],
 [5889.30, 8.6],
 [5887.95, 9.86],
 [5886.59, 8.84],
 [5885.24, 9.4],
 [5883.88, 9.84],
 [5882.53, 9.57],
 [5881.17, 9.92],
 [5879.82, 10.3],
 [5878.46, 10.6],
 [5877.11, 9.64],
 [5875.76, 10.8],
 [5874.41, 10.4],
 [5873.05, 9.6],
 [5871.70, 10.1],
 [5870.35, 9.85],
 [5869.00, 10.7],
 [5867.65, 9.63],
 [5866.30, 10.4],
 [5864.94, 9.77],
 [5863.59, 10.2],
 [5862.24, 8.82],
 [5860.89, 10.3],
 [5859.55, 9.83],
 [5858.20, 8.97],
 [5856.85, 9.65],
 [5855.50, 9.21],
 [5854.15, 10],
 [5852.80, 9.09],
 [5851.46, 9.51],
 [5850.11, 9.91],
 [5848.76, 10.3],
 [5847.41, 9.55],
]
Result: 1.5 A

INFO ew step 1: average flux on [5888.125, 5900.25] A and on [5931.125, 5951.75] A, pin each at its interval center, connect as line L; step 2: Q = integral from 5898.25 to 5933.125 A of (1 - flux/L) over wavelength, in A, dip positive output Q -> -2.4 A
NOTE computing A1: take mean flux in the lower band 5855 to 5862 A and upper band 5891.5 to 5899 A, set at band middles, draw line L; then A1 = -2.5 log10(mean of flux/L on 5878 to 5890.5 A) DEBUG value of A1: -0.104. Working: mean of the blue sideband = 9.56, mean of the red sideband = 8.35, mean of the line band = 9.6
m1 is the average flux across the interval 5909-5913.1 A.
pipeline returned 9.59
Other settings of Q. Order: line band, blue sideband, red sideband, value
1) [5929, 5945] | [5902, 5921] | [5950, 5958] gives 0.9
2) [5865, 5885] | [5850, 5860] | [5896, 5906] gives -2.2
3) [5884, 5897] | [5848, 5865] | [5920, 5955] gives 0.7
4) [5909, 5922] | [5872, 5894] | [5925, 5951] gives -0.6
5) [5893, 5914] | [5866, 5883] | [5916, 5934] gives 1.2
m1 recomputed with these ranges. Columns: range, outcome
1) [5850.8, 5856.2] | 9.46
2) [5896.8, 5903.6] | 8.39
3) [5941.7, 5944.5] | 8.9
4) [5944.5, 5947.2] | 8.27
